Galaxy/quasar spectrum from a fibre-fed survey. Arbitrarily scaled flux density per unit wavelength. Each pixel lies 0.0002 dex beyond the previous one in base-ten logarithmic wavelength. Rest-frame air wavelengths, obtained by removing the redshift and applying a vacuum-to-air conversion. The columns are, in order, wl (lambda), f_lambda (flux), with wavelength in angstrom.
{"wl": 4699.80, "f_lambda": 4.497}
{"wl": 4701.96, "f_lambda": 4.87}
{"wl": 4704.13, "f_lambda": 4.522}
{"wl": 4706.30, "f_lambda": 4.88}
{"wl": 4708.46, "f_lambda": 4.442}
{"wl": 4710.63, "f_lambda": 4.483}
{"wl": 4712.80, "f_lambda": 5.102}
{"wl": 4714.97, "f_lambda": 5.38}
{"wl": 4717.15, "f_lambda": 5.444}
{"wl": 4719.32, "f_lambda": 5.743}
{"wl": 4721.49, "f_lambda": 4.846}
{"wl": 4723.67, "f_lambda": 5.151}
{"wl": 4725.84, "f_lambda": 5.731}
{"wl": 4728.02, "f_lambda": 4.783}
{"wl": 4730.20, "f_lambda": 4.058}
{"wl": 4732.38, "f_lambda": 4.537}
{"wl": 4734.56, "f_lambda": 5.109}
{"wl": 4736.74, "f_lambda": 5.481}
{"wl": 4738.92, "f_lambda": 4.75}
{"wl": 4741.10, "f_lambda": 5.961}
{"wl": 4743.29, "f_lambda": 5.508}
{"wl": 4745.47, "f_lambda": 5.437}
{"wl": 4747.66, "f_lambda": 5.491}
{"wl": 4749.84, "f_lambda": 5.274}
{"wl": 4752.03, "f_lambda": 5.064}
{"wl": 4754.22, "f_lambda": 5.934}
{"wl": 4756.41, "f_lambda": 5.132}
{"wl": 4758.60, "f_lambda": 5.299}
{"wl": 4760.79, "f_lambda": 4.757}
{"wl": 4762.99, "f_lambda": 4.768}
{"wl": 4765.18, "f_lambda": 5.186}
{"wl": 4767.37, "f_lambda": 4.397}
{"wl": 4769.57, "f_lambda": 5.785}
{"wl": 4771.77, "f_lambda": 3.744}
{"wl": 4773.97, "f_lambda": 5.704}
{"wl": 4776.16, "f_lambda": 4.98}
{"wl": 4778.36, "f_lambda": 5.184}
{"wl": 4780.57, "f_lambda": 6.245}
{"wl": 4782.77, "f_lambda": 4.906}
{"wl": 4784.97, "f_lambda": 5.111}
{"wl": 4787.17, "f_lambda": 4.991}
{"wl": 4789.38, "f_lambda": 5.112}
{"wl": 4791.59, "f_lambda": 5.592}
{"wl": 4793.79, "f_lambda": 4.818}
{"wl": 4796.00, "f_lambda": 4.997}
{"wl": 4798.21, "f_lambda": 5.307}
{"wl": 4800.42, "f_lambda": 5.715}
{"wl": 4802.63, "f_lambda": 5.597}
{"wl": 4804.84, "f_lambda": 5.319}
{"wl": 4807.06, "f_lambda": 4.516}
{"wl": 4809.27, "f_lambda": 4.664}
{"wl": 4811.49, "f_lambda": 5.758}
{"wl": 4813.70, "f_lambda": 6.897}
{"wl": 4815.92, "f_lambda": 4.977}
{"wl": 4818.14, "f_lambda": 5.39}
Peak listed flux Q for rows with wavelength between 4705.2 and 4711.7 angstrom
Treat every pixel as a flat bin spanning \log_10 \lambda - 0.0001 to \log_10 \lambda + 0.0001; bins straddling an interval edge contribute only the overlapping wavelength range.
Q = 4.88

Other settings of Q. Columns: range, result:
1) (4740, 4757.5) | 5.961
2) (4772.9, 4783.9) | 6.245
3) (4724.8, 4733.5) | 5.731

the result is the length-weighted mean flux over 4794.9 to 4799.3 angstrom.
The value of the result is 5.15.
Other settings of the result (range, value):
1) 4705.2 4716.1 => 4.86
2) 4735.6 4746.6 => 5.43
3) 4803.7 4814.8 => 5.43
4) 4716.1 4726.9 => 5.39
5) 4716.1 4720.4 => 5.6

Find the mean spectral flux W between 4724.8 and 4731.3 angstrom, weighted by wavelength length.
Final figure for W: 4.85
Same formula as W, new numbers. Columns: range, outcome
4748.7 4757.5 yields 5.35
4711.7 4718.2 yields 5.3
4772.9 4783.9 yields 5.4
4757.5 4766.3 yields 5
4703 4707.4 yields 4.7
